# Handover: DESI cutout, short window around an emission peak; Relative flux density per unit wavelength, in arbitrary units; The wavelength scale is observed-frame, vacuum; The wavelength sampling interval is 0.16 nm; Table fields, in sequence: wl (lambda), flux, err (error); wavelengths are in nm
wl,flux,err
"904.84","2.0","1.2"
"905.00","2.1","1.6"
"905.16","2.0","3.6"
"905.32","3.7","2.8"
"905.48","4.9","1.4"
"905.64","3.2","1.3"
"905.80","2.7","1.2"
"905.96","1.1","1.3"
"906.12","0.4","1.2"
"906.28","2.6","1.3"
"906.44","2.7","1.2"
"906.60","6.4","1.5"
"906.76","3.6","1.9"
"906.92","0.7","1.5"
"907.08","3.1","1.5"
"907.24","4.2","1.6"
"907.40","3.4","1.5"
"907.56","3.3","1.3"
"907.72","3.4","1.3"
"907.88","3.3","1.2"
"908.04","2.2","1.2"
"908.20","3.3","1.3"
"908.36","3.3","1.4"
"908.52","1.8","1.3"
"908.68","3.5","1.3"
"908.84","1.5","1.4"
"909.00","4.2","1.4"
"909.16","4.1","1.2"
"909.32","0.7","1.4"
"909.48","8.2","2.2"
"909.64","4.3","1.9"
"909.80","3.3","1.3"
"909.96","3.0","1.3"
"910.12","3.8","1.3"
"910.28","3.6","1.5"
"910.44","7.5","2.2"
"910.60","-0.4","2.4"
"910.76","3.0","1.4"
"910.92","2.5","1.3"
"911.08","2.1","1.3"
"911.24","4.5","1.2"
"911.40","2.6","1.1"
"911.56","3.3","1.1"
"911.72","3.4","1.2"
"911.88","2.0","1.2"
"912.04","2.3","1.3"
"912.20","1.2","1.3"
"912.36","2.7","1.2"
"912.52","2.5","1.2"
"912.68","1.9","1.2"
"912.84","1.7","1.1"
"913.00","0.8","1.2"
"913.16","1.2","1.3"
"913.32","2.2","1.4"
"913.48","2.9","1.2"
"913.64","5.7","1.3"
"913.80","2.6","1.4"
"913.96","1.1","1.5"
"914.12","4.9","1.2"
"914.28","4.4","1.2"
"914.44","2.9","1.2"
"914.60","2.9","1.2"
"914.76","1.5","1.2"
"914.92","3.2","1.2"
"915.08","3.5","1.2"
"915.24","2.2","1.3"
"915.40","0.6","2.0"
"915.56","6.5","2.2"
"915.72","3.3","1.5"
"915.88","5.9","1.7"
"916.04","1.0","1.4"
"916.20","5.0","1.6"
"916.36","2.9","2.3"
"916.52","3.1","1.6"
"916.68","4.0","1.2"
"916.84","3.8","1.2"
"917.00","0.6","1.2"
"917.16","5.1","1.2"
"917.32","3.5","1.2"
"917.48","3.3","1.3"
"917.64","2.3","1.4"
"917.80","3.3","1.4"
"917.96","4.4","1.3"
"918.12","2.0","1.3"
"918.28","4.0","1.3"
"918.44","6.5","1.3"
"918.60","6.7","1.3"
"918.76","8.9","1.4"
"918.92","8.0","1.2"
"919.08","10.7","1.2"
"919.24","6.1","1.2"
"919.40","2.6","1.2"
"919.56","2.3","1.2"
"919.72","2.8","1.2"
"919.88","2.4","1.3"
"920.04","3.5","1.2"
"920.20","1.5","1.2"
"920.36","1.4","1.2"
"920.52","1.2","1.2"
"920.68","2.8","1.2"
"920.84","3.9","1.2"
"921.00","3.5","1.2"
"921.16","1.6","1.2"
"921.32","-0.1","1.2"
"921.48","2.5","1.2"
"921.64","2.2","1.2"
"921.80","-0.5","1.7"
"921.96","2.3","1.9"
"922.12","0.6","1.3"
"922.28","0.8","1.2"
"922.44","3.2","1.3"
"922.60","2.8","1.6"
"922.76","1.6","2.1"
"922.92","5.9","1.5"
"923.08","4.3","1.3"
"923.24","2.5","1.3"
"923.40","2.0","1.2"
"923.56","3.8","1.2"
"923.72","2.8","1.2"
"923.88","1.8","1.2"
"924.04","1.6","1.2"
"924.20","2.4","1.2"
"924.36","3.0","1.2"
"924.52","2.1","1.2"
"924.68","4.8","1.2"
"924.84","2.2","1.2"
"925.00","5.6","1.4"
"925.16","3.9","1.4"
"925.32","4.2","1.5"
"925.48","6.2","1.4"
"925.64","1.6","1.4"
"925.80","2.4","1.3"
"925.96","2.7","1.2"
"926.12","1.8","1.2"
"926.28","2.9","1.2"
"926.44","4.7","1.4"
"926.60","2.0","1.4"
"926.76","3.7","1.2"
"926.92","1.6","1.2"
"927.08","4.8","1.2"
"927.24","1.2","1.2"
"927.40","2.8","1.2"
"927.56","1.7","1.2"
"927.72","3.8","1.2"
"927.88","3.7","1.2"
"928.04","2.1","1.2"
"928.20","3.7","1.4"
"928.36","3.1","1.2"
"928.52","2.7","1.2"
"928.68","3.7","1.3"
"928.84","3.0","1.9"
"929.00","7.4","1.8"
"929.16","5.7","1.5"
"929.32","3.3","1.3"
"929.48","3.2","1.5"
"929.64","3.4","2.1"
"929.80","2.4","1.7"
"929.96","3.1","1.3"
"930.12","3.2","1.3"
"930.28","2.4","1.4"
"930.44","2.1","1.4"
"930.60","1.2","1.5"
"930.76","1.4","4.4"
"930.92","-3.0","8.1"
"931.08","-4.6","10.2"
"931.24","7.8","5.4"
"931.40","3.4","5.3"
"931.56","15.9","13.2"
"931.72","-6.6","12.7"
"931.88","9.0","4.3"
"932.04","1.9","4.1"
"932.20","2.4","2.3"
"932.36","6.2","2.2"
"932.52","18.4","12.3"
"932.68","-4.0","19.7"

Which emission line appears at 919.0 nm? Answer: [O III] 5007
